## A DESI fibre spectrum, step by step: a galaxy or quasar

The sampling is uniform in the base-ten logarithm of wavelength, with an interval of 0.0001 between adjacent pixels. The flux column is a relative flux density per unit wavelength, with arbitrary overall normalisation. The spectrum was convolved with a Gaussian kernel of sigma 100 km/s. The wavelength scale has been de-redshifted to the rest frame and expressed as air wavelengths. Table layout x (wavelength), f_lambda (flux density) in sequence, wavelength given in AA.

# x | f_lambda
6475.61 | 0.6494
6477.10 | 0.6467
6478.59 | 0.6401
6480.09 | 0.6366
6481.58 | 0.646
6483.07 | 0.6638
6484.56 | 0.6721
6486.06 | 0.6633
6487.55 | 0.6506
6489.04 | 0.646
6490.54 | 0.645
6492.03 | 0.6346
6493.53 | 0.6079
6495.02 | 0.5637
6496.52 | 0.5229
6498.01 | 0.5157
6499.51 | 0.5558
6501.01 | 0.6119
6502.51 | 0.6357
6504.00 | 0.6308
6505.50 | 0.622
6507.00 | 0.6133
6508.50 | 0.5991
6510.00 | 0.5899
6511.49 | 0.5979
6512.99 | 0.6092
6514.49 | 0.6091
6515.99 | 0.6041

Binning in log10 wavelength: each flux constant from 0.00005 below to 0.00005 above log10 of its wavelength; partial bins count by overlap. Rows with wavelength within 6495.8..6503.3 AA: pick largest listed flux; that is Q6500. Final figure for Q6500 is 0.6357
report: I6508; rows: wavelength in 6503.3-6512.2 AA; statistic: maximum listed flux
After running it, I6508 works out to 0.6308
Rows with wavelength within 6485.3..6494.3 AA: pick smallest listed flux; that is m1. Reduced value 0.6079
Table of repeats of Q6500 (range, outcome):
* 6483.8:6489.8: 0.6721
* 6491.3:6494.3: 0.6346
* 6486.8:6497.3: 0.6506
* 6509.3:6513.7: 0.6092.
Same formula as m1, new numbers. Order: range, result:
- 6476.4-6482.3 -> 0.6366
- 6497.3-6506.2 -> 0.5157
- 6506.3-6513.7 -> 0.5899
